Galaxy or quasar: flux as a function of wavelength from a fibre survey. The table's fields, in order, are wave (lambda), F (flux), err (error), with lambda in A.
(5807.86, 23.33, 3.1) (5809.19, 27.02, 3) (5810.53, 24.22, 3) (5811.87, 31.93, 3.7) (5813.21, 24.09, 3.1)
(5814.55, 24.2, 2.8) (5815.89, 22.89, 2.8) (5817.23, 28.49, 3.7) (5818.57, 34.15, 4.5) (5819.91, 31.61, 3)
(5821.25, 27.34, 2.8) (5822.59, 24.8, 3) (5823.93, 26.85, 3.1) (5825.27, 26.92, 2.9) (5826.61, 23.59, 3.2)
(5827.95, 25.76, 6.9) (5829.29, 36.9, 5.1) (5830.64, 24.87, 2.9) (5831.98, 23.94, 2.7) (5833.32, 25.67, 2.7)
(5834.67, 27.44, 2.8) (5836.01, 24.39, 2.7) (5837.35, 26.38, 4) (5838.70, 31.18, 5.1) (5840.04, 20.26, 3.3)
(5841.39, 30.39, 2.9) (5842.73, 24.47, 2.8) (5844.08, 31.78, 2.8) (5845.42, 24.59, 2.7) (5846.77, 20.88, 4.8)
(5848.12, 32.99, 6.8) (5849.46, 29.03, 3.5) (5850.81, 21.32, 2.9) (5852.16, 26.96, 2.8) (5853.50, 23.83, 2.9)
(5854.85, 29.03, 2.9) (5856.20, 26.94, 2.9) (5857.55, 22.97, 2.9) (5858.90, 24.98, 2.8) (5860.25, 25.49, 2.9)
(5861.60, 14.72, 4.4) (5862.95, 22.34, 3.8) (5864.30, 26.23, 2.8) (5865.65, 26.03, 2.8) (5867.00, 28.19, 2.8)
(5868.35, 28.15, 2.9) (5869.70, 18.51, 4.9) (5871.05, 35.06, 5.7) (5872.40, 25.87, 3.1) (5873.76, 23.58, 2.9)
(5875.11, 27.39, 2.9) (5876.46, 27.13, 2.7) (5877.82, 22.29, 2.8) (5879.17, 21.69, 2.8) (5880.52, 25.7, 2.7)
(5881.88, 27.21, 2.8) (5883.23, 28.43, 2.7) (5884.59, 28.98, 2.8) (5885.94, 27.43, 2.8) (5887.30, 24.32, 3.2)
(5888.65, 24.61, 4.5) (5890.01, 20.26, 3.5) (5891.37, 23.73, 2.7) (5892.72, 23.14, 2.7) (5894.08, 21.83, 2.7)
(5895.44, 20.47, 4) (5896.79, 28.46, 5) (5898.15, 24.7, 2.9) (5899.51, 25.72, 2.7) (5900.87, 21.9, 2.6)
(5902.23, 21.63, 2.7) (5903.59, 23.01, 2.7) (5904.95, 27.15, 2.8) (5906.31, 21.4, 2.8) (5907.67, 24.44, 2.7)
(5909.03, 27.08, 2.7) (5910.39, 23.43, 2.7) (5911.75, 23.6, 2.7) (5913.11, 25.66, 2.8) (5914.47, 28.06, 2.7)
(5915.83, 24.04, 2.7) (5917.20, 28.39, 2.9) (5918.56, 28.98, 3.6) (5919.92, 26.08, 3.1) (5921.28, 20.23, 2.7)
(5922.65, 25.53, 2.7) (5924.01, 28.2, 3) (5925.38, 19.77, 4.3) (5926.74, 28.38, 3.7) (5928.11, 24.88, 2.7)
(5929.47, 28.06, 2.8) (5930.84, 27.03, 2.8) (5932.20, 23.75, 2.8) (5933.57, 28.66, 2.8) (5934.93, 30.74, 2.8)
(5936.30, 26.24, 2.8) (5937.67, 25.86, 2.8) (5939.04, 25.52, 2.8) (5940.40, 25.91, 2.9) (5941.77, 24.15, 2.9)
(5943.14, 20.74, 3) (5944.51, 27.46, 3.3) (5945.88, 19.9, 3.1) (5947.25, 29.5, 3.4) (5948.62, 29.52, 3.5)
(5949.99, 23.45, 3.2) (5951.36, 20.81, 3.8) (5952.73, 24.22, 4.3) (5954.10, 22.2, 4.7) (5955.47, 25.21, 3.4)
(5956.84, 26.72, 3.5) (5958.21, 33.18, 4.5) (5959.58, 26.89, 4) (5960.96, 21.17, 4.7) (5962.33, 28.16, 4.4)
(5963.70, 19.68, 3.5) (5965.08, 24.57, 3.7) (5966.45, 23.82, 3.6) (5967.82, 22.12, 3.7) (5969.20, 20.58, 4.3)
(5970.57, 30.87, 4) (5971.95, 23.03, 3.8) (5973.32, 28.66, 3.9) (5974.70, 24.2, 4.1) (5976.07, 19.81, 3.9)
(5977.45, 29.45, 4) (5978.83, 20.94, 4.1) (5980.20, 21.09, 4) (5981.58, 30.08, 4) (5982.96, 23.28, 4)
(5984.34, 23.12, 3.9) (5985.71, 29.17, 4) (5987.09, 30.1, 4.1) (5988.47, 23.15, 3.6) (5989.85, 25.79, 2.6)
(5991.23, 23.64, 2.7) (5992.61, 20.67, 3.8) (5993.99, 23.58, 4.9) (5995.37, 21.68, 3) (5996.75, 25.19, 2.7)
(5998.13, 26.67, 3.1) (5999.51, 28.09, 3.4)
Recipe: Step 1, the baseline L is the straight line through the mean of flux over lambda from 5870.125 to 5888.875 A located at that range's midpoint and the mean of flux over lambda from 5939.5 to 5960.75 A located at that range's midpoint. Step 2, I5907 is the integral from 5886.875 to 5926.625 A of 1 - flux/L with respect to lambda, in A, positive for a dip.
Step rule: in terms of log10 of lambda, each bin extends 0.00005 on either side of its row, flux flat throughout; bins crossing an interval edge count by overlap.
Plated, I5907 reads 2.3 A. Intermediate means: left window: 26.3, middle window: 24.4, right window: 25.2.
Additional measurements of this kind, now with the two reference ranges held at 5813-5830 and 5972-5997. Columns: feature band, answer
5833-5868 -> 1.72 A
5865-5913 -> 2.59 A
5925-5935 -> -0.29 A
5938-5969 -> 0.56 A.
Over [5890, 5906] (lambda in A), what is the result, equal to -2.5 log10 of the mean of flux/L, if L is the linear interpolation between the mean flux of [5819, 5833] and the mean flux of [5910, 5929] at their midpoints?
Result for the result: 0.10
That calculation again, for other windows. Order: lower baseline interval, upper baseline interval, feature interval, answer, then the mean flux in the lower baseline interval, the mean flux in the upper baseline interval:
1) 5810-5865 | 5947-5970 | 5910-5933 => -0.015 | 26.3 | 24.8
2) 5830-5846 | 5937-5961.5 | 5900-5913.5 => 0.073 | 26.3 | 25.2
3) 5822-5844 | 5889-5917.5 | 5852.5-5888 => -0.009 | 26.6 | 24.1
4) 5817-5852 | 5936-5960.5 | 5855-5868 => 0.094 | 27.1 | 25.4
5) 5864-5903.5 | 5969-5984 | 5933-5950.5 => -0.045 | 25.1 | 24.8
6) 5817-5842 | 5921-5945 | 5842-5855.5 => 0.023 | 27.4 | 25.7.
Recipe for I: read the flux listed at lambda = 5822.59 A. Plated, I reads 24.8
